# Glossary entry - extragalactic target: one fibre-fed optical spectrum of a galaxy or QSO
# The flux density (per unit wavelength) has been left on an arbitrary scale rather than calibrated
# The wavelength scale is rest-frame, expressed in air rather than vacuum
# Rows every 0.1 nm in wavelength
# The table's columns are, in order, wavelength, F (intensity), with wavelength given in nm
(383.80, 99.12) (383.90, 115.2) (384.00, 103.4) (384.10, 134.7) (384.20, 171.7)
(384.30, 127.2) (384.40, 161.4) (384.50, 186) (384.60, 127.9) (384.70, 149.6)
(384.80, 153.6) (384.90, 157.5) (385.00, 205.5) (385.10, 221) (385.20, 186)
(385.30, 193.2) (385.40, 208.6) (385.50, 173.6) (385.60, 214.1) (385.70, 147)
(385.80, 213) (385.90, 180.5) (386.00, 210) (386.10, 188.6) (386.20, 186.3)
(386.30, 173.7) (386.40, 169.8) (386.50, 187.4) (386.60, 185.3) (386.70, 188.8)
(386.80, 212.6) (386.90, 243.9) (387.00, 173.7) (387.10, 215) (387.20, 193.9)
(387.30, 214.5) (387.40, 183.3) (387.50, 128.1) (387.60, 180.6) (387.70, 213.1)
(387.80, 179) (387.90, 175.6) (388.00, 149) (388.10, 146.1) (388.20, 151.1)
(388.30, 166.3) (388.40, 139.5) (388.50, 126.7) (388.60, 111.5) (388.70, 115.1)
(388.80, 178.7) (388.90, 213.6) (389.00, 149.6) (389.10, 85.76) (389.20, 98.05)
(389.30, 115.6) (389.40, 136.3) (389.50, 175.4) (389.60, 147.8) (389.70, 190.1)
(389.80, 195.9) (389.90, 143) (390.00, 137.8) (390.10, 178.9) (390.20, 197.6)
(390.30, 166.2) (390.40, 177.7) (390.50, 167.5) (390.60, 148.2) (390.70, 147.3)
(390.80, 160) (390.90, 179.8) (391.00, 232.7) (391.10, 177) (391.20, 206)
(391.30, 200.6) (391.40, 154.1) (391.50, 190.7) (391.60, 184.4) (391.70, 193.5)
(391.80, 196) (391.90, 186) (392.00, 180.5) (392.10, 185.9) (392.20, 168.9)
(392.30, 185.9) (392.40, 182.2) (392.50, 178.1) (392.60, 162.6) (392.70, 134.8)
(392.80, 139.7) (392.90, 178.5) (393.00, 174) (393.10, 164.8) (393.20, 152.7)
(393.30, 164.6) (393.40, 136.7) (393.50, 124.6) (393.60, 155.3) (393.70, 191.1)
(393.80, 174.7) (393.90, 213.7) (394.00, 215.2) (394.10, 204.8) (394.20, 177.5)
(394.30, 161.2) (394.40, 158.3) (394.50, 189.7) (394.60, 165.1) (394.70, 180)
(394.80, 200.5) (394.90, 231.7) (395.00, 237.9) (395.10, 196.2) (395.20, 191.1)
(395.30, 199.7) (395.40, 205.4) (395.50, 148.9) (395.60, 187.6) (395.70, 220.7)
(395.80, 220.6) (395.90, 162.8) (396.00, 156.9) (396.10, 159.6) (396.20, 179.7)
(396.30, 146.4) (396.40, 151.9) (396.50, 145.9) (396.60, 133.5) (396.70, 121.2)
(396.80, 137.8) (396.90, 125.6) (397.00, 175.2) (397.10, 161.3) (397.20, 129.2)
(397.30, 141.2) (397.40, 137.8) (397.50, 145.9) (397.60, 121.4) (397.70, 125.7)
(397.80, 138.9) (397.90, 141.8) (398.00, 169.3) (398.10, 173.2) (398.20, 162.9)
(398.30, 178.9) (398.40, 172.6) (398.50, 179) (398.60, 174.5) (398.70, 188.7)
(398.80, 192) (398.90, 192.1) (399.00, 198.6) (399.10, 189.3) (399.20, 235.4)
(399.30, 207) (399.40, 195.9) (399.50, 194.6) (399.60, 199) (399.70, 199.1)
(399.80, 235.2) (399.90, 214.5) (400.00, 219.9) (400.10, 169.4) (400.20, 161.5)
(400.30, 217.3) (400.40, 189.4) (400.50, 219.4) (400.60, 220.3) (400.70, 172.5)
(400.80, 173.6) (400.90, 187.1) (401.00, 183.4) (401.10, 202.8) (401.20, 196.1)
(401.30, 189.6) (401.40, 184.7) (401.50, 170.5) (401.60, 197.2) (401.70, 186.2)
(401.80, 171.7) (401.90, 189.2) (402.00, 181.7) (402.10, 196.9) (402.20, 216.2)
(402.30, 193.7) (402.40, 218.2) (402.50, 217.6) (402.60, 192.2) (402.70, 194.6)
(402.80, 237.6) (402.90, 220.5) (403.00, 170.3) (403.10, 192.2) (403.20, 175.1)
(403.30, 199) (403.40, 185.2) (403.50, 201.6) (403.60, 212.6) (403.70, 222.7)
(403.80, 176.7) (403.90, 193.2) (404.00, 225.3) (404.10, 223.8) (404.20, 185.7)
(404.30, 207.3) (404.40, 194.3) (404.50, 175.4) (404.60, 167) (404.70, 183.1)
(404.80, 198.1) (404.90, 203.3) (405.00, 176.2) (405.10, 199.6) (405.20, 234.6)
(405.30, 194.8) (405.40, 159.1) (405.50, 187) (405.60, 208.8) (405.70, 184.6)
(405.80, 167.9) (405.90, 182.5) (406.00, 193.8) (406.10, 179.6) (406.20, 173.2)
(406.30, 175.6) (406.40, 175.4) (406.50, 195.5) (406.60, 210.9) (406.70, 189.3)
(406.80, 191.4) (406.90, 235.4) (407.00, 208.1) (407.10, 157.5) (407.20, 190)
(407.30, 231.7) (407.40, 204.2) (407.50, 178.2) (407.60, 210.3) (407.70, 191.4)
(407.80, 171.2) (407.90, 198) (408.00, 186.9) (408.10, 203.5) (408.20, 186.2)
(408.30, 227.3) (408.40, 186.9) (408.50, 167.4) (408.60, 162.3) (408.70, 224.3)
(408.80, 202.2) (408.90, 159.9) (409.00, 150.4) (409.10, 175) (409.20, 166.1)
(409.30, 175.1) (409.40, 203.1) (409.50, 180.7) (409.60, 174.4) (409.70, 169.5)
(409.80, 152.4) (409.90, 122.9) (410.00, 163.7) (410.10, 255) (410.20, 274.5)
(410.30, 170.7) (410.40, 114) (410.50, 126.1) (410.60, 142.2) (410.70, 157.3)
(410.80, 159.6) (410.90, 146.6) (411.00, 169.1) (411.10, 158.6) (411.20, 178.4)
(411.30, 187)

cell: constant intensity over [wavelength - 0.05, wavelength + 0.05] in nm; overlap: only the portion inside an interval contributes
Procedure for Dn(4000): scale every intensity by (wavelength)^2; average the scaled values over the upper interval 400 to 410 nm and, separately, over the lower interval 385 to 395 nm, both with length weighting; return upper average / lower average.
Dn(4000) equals 1.17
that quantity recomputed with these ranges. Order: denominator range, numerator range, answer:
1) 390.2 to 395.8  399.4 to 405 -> 1.14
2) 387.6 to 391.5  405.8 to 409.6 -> 1.28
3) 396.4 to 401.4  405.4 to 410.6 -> 1.10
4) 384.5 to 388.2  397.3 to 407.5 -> 1.12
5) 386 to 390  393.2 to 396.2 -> 1.13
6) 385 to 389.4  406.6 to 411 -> 1.17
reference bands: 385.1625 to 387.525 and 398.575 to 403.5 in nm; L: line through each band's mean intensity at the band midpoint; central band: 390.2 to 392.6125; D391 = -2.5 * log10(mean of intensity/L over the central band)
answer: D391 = 0.07 mag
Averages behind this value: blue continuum 191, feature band 180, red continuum 196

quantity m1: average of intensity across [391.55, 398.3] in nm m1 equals 169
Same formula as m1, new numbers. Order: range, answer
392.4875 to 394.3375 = 169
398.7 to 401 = 199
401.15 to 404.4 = 198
